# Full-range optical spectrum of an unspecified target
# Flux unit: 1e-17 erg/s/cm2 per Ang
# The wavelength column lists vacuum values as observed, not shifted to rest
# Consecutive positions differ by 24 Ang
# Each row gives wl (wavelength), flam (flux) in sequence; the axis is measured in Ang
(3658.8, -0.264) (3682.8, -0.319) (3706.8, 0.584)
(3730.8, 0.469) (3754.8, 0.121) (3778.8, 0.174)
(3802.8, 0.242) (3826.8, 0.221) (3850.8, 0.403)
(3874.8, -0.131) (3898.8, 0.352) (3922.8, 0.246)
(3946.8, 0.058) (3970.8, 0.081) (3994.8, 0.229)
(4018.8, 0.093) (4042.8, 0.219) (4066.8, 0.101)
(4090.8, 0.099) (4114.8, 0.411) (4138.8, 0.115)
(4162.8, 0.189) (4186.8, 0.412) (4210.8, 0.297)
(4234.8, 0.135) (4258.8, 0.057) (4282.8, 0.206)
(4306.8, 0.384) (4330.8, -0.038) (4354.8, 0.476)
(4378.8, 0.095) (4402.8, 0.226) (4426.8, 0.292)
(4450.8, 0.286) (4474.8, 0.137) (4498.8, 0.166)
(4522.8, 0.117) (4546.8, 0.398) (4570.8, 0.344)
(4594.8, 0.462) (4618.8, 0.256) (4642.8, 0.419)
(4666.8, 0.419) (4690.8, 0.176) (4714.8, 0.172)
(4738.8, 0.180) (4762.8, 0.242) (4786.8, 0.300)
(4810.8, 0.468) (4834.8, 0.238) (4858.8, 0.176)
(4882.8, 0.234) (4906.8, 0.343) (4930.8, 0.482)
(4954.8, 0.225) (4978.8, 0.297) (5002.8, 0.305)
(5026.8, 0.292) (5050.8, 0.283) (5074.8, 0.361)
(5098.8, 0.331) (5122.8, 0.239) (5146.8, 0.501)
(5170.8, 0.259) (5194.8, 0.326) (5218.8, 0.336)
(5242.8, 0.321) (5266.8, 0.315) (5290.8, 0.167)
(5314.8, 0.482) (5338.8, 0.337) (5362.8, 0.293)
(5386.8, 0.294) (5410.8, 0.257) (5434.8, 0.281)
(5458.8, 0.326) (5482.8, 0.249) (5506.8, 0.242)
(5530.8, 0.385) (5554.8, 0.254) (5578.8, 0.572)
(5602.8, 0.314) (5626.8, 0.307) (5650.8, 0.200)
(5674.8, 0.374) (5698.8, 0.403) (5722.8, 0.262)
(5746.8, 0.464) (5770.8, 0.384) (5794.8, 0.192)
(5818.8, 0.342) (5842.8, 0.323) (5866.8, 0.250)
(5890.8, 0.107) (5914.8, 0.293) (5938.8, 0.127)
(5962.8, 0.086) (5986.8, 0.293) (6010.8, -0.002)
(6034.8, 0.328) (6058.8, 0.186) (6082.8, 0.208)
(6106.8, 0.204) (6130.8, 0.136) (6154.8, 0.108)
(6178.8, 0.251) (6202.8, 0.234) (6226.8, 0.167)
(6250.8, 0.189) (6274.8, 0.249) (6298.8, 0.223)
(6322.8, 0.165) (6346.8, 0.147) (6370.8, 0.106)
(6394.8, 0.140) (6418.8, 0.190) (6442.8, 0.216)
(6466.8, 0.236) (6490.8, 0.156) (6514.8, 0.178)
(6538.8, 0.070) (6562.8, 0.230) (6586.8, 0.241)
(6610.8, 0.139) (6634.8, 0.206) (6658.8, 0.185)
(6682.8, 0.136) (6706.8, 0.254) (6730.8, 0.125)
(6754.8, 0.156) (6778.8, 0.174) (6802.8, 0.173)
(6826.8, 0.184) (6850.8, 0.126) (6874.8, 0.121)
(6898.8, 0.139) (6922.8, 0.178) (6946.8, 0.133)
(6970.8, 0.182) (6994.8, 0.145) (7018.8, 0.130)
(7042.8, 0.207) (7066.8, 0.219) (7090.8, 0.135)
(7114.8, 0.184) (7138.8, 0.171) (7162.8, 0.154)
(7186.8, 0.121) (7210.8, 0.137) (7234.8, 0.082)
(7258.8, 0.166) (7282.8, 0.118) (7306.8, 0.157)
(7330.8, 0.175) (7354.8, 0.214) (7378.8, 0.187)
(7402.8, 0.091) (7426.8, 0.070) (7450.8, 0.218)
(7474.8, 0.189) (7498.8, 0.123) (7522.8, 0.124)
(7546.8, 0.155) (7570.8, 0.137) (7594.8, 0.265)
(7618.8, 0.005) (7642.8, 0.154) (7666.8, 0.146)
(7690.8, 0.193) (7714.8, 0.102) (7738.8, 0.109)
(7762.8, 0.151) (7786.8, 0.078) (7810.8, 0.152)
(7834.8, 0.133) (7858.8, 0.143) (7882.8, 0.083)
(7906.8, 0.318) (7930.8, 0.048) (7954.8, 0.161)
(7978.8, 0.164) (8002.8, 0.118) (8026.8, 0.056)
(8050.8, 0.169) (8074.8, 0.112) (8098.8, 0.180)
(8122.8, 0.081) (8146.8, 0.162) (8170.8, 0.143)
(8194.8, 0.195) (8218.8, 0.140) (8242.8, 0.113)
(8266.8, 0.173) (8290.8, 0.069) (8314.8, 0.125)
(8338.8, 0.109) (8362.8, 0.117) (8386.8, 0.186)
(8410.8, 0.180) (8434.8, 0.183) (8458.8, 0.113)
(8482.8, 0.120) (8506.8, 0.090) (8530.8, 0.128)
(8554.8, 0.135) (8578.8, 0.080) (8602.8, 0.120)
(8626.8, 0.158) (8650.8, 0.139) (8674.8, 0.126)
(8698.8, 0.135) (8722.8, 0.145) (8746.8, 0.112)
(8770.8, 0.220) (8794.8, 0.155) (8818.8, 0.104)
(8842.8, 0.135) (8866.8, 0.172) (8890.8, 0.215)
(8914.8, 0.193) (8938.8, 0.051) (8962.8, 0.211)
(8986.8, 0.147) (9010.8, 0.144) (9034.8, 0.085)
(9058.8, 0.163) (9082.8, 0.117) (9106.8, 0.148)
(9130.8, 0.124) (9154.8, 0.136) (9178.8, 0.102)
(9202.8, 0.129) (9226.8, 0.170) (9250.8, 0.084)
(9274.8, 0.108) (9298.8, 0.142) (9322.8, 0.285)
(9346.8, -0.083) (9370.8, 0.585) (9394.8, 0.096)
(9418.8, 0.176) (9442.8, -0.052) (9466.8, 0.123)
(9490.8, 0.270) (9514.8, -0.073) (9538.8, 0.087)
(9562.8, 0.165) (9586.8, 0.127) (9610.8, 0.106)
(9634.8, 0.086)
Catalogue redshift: 0.204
